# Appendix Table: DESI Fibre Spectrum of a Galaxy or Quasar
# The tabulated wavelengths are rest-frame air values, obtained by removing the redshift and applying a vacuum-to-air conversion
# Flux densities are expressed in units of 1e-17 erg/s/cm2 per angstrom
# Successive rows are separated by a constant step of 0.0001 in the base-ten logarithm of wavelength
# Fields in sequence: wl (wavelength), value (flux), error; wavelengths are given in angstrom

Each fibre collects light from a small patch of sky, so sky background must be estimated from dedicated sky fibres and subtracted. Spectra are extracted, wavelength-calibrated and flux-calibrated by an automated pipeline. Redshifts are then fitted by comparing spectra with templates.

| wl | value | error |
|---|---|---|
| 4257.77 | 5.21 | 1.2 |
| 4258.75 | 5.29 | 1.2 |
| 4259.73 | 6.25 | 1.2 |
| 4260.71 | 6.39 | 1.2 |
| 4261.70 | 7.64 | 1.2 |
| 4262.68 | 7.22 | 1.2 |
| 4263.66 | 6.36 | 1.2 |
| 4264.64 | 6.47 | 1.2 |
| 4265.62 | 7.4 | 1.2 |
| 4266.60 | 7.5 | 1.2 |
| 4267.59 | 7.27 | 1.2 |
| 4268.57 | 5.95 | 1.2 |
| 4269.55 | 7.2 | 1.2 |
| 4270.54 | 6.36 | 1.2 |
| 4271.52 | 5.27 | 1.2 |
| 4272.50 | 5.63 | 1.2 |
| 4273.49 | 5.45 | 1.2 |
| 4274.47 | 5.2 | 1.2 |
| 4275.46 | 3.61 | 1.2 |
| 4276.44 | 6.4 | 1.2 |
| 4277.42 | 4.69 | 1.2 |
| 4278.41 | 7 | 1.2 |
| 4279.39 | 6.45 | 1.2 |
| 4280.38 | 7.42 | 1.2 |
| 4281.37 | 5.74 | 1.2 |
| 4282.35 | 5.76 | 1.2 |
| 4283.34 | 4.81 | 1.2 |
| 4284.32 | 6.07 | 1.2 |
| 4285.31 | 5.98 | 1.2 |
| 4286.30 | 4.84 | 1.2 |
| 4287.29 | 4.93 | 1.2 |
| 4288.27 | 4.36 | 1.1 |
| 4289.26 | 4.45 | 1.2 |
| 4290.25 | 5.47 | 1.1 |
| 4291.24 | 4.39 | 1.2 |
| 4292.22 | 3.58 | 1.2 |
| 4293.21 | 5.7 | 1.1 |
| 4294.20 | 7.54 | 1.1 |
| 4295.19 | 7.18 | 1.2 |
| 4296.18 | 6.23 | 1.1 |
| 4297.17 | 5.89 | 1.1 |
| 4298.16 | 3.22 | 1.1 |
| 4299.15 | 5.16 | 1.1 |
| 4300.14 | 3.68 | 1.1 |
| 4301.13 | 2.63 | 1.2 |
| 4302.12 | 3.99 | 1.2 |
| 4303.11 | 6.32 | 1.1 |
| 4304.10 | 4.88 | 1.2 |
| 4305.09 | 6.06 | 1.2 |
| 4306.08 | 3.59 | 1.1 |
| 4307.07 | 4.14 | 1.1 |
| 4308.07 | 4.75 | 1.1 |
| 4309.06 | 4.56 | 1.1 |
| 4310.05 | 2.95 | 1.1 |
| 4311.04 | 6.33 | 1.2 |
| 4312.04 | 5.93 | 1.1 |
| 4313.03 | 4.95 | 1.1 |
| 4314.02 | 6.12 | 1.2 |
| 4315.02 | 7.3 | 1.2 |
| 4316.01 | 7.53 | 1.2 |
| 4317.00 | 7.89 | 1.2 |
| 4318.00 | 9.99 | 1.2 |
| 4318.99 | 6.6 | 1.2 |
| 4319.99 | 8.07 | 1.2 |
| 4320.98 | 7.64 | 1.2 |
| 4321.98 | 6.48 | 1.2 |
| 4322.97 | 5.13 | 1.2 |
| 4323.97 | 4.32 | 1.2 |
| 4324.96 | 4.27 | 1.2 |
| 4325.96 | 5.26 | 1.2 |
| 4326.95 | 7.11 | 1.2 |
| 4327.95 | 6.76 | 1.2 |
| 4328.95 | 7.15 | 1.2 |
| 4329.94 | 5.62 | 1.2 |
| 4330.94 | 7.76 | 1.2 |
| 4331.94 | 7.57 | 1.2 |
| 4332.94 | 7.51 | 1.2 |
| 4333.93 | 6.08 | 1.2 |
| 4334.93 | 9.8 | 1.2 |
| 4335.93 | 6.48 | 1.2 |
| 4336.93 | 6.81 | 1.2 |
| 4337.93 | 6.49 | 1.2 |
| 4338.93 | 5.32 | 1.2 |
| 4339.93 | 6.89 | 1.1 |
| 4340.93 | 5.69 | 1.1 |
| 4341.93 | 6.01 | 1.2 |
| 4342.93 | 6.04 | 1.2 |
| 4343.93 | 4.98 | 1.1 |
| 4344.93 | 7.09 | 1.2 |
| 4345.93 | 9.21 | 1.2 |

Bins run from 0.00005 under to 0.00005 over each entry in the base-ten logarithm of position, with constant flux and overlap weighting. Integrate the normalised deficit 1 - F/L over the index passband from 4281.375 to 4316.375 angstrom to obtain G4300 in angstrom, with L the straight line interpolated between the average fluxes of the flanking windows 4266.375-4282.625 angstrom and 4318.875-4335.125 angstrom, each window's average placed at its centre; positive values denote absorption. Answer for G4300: 6.21 angstrom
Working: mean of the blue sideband 6.03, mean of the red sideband 6.6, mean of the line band 5.18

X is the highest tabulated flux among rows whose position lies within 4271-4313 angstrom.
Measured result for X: 7.54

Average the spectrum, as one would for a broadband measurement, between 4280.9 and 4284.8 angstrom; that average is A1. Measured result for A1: 5.6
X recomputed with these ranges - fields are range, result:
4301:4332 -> 9.99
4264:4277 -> 7.5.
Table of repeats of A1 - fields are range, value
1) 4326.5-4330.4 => 6.66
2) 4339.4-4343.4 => 6.15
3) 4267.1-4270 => 6.81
